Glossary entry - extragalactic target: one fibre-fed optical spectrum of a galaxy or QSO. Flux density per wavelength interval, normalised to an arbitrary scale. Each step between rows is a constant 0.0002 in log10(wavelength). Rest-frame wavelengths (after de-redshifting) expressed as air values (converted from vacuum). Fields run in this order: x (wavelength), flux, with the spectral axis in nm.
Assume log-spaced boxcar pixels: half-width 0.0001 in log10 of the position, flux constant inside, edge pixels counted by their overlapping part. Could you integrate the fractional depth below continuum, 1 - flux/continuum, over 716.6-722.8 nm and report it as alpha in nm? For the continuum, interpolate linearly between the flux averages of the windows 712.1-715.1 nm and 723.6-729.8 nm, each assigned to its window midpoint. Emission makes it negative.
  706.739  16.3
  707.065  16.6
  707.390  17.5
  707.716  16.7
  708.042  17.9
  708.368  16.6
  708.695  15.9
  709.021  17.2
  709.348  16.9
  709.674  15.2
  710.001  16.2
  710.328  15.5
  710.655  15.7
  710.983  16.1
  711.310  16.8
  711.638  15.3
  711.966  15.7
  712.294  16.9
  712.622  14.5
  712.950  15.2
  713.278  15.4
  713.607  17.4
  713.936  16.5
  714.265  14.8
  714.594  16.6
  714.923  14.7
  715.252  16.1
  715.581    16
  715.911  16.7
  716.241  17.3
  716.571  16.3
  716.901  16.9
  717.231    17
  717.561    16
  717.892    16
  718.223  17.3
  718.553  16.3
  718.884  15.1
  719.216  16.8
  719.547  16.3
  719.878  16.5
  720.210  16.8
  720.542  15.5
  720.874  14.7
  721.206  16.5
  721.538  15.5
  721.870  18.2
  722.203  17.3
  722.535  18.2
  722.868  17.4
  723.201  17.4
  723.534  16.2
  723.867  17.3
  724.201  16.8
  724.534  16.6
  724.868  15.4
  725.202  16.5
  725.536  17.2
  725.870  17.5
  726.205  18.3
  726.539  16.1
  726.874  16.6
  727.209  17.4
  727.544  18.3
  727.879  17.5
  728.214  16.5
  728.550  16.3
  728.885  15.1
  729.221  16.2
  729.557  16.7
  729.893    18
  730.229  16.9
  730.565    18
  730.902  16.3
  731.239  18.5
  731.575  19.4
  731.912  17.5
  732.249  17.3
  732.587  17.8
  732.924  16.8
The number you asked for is -0.10 nm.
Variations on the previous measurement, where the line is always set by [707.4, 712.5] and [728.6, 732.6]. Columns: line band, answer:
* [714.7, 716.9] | 0.05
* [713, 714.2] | 0.02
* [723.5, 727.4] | 0.04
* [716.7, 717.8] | 0.01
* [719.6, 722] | 0.09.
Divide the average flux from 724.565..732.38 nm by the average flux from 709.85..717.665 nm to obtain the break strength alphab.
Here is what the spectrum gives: 1.1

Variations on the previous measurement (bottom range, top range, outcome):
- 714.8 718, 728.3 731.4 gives 1.03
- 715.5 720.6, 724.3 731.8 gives 1.04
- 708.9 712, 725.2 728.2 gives 1.08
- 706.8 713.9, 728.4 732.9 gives 1.06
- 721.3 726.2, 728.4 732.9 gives 1.01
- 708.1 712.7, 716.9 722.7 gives 1.02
